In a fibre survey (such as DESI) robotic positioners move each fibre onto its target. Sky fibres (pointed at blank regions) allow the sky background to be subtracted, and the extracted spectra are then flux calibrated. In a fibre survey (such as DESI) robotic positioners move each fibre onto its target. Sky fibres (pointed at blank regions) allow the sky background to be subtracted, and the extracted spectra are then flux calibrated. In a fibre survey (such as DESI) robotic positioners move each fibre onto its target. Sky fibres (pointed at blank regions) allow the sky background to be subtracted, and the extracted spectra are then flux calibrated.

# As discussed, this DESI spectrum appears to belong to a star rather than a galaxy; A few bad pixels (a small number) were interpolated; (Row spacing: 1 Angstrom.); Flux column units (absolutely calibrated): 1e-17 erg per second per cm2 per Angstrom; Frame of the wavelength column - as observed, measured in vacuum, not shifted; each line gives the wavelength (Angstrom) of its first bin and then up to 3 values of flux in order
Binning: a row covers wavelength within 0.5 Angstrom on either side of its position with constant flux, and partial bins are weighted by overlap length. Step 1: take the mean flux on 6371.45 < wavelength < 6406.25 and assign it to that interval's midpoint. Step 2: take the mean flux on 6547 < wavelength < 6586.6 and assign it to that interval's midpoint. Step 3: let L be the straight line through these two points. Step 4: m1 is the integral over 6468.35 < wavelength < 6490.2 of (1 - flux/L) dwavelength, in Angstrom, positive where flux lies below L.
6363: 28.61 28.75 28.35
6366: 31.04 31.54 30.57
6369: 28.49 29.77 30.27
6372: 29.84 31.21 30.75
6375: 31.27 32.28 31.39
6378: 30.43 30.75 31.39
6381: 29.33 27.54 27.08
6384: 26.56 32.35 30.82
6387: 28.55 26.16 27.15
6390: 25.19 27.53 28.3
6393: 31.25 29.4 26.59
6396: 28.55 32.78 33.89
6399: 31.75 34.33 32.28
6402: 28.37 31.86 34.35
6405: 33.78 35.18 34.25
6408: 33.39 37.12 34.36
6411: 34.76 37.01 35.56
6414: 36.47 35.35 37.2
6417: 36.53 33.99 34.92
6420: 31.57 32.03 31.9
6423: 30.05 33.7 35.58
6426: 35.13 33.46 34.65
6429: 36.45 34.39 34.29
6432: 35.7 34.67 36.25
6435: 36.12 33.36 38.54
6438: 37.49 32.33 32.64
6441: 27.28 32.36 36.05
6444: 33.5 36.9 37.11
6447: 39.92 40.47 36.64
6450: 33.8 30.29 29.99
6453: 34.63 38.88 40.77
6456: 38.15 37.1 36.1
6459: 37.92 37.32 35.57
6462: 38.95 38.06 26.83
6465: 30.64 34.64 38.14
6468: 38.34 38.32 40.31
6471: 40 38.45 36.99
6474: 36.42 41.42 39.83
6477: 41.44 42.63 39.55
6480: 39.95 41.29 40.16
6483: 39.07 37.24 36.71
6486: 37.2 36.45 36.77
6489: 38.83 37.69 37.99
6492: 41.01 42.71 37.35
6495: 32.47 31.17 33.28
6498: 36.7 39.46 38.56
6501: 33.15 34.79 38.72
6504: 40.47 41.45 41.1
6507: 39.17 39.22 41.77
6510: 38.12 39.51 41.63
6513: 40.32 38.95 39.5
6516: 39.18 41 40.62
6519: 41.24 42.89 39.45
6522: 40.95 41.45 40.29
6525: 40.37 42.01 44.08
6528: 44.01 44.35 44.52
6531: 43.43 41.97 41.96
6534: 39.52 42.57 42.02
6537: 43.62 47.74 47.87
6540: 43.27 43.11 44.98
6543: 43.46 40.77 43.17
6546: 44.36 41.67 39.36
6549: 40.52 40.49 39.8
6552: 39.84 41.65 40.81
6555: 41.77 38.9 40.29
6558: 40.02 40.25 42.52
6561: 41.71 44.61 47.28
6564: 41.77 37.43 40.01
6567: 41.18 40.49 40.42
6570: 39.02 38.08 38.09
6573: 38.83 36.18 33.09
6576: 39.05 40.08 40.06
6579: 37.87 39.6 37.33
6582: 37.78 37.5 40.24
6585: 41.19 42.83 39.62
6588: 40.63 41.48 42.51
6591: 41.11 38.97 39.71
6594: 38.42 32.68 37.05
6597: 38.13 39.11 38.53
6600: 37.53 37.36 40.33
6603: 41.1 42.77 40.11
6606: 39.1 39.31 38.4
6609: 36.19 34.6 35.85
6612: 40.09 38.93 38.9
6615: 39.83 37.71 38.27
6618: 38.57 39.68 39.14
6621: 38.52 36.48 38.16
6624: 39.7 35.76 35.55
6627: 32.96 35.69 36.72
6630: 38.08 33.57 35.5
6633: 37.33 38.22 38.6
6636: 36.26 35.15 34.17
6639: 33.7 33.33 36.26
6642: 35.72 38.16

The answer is -2.3 Angstrom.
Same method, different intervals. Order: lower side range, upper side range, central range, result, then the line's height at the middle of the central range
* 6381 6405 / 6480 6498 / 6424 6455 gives -1.4 Angstrom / 33.5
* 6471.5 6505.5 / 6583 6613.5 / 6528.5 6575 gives -3.4 Angstrom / 38.7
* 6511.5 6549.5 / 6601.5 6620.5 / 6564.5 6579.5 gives 0.7 Angstrom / 40.5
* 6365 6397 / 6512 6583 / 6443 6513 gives -2.8 Angstrom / 36.2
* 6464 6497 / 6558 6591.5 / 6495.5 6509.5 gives 0.2 Angstrom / 38.4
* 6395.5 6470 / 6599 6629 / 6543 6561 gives -2.0 Angstrom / 37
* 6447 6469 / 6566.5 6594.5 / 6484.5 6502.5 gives 0.1 Angstrom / 37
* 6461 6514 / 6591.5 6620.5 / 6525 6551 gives -3.1 Angstrom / 38.3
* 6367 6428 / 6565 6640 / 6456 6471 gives -1.2 Angstrom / 33.8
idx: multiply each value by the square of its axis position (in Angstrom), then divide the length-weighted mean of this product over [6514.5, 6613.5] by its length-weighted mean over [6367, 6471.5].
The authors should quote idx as 1.27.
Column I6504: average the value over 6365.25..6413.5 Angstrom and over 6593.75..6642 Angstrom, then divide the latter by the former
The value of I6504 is 1.21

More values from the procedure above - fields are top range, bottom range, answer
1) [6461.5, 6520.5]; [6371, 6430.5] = 1.20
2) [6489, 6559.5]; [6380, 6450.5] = 1.23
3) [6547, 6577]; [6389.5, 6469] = 1.17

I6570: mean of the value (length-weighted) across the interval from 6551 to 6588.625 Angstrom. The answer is 39.9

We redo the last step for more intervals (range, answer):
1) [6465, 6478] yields 38.5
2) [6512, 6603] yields 40.7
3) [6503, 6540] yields 41.6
